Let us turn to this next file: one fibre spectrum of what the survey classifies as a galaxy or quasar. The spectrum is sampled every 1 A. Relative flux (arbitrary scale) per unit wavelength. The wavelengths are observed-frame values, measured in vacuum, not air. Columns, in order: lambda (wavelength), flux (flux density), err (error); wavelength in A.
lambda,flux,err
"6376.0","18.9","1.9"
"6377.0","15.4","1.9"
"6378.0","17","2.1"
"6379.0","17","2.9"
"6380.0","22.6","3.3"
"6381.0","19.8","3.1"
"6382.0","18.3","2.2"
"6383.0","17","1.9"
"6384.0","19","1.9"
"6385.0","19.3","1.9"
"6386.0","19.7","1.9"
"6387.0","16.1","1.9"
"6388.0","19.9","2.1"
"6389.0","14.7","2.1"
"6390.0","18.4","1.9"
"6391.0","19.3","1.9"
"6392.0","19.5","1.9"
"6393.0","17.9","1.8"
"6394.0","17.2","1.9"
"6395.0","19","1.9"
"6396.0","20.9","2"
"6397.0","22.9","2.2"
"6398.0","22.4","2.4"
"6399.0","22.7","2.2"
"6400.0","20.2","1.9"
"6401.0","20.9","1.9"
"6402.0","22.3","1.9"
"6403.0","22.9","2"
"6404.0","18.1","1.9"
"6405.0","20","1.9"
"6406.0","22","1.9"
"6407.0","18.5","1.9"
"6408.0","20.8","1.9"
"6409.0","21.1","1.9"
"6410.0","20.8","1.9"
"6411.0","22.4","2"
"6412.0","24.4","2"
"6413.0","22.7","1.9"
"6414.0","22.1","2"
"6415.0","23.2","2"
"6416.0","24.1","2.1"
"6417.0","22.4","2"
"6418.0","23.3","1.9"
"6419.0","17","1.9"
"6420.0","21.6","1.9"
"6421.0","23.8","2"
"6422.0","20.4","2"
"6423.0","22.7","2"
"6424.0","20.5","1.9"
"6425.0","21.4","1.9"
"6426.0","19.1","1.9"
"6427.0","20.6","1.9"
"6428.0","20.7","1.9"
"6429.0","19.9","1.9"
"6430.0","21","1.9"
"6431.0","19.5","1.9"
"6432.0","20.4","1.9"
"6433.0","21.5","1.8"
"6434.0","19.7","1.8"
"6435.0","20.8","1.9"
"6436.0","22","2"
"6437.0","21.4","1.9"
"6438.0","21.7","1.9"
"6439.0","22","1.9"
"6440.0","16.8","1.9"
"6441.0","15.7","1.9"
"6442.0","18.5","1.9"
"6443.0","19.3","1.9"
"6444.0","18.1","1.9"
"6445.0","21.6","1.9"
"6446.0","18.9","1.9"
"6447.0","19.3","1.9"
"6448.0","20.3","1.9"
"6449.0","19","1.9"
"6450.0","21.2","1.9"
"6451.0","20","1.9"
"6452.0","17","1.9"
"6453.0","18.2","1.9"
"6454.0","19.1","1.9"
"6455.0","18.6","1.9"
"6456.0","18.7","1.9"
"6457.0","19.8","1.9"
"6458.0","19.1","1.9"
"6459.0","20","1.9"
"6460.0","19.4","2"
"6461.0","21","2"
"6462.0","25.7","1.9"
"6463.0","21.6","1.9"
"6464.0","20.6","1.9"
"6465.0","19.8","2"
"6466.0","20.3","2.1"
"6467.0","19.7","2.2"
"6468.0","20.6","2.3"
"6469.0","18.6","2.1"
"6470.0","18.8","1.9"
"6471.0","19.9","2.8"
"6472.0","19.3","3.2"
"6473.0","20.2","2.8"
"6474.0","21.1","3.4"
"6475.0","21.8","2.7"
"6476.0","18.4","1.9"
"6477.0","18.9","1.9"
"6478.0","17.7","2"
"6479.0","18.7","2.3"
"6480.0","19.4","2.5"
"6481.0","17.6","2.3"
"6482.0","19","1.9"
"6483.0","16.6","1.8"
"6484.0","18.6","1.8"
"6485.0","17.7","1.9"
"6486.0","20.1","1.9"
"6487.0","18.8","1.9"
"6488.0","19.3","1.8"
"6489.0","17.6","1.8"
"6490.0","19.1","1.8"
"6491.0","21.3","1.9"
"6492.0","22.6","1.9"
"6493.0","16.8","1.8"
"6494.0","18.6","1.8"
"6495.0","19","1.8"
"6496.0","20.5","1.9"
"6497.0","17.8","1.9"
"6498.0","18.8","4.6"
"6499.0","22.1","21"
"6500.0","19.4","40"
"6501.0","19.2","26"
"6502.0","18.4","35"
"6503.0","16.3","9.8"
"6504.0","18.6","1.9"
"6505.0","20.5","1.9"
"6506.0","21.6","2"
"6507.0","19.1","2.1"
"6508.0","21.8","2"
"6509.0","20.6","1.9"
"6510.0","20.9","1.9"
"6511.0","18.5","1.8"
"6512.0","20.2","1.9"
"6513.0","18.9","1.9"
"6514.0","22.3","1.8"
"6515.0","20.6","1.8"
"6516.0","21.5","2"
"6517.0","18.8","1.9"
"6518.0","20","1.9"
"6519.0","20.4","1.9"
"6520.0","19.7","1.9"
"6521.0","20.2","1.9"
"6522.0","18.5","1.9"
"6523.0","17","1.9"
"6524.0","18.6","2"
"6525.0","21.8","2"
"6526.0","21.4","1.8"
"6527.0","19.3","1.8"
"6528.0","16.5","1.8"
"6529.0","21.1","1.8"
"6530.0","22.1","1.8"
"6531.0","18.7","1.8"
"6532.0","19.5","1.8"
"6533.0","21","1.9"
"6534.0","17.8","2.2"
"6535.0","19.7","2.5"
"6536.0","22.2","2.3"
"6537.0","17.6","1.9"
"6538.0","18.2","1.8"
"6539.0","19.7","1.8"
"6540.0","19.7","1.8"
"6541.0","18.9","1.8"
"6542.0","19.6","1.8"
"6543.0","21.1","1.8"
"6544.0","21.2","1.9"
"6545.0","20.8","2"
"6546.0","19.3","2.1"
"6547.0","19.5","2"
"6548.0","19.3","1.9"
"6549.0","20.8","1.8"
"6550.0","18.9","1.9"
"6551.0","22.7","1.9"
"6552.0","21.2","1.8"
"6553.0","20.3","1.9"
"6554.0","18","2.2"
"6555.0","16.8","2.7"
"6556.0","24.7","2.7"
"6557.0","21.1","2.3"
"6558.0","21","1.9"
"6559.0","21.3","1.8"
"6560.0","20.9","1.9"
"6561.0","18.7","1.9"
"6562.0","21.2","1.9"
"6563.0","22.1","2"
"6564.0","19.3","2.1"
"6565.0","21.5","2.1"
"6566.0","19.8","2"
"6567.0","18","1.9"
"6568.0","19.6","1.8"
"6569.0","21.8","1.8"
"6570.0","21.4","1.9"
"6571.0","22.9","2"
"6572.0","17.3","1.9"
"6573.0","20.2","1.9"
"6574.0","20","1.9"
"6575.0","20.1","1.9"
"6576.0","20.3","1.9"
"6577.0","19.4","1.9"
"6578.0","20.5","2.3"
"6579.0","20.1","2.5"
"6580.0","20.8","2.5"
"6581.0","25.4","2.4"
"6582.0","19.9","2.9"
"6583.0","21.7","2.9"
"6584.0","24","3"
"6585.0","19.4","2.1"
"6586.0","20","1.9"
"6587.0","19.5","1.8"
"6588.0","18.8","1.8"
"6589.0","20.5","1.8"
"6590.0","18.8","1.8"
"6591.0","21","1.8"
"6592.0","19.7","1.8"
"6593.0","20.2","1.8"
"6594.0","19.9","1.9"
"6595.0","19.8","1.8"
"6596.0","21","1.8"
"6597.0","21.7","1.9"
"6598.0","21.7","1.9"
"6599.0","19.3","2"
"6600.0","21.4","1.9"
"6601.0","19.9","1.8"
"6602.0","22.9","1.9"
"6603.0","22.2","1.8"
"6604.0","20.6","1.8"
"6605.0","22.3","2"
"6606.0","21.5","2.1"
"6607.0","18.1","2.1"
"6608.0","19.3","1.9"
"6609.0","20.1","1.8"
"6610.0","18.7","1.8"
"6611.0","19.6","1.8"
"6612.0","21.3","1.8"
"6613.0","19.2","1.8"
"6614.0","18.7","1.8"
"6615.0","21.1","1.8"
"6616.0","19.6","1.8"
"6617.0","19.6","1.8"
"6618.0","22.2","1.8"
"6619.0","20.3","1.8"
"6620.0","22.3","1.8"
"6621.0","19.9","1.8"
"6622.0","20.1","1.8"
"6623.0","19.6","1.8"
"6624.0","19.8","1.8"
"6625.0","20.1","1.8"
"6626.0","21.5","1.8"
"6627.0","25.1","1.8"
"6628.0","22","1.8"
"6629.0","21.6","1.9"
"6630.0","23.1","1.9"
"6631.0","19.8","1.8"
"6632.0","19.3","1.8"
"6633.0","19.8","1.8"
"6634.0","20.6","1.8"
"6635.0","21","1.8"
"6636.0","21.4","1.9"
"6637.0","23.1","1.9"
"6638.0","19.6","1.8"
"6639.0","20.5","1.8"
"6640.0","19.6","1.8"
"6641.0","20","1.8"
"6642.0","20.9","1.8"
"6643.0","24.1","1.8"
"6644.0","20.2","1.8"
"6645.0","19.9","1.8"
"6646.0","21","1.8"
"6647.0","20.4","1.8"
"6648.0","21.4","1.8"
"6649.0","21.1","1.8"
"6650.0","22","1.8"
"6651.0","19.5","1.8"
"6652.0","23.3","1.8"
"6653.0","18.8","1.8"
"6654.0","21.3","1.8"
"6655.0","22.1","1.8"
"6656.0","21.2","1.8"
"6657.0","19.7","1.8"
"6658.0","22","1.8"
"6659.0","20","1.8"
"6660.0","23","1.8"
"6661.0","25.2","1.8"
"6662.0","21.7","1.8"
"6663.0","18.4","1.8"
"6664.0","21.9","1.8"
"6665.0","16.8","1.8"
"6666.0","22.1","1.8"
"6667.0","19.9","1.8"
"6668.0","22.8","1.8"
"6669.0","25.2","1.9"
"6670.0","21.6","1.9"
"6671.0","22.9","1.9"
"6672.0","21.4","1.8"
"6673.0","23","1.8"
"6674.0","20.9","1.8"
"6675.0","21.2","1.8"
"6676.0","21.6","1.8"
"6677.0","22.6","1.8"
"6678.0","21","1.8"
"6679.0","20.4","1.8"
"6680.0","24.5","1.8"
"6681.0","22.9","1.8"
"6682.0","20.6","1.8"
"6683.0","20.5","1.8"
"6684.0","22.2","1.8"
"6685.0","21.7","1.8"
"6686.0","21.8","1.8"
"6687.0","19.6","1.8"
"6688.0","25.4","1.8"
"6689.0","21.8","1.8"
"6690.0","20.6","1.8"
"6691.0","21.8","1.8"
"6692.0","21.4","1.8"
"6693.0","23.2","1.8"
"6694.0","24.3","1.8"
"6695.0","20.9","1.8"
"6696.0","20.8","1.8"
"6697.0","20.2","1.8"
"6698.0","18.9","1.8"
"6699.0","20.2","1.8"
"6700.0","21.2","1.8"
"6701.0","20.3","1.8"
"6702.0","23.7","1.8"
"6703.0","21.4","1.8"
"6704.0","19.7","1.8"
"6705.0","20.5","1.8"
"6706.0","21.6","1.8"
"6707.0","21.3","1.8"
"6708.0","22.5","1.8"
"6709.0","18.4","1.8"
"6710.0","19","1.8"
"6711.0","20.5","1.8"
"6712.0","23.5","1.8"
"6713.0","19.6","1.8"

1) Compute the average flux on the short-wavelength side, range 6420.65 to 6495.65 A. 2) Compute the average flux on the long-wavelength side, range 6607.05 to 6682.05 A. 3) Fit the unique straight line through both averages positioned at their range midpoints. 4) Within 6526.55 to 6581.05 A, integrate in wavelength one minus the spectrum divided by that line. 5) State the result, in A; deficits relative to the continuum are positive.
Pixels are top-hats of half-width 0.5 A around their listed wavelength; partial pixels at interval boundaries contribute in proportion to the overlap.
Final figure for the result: 0.7 A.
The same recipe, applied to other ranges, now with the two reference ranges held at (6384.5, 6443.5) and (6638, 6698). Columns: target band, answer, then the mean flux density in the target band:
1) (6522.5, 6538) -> 1.0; 19.6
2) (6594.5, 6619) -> 0.8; 20.5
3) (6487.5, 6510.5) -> 1.4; 19.6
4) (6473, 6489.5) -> 1.5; 18.9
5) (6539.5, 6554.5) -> 0.6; 20.1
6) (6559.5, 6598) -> 1.2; 20.5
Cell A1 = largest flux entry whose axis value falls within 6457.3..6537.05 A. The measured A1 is 25.7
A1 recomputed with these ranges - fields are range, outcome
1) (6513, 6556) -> 24.7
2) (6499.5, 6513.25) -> 21.8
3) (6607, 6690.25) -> 25.4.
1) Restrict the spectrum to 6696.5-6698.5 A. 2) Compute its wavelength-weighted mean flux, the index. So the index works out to 19.5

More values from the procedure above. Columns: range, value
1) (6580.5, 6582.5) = 22.6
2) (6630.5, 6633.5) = 19.6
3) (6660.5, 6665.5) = 20.8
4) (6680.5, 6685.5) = 21.6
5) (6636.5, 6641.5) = 20.6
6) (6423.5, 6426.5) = 20.3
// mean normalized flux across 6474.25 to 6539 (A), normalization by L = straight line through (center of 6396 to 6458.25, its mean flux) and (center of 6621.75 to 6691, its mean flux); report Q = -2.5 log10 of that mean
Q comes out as 0.08 mag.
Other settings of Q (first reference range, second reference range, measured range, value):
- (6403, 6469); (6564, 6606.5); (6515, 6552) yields 0.04 mag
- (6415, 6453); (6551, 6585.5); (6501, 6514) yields 0.04 mag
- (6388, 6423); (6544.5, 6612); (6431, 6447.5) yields 0.05 mag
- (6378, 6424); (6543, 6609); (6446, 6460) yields 0.07 mag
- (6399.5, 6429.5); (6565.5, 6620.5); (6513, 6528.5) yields 0.06 mag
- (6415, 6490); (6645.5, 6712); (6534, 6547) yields 0.04 mag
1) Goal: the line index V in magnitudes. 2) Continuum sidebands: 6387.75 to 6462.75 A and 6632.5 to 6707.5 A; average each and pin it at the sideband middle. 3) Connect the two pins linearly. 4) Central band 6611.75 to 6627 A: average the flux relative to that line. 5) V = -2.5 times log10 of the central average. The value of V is 0.03 mag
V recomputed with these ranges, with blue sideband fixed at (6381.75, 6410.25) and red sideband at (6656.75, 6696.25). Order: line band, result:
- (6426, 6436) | -0.03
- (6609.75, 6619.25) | 0.07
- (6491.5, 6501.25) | 0.05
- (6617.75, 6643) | 0.02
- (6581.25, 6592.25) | 0.04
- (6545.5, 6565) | 0.02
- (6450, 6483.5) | 0.04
